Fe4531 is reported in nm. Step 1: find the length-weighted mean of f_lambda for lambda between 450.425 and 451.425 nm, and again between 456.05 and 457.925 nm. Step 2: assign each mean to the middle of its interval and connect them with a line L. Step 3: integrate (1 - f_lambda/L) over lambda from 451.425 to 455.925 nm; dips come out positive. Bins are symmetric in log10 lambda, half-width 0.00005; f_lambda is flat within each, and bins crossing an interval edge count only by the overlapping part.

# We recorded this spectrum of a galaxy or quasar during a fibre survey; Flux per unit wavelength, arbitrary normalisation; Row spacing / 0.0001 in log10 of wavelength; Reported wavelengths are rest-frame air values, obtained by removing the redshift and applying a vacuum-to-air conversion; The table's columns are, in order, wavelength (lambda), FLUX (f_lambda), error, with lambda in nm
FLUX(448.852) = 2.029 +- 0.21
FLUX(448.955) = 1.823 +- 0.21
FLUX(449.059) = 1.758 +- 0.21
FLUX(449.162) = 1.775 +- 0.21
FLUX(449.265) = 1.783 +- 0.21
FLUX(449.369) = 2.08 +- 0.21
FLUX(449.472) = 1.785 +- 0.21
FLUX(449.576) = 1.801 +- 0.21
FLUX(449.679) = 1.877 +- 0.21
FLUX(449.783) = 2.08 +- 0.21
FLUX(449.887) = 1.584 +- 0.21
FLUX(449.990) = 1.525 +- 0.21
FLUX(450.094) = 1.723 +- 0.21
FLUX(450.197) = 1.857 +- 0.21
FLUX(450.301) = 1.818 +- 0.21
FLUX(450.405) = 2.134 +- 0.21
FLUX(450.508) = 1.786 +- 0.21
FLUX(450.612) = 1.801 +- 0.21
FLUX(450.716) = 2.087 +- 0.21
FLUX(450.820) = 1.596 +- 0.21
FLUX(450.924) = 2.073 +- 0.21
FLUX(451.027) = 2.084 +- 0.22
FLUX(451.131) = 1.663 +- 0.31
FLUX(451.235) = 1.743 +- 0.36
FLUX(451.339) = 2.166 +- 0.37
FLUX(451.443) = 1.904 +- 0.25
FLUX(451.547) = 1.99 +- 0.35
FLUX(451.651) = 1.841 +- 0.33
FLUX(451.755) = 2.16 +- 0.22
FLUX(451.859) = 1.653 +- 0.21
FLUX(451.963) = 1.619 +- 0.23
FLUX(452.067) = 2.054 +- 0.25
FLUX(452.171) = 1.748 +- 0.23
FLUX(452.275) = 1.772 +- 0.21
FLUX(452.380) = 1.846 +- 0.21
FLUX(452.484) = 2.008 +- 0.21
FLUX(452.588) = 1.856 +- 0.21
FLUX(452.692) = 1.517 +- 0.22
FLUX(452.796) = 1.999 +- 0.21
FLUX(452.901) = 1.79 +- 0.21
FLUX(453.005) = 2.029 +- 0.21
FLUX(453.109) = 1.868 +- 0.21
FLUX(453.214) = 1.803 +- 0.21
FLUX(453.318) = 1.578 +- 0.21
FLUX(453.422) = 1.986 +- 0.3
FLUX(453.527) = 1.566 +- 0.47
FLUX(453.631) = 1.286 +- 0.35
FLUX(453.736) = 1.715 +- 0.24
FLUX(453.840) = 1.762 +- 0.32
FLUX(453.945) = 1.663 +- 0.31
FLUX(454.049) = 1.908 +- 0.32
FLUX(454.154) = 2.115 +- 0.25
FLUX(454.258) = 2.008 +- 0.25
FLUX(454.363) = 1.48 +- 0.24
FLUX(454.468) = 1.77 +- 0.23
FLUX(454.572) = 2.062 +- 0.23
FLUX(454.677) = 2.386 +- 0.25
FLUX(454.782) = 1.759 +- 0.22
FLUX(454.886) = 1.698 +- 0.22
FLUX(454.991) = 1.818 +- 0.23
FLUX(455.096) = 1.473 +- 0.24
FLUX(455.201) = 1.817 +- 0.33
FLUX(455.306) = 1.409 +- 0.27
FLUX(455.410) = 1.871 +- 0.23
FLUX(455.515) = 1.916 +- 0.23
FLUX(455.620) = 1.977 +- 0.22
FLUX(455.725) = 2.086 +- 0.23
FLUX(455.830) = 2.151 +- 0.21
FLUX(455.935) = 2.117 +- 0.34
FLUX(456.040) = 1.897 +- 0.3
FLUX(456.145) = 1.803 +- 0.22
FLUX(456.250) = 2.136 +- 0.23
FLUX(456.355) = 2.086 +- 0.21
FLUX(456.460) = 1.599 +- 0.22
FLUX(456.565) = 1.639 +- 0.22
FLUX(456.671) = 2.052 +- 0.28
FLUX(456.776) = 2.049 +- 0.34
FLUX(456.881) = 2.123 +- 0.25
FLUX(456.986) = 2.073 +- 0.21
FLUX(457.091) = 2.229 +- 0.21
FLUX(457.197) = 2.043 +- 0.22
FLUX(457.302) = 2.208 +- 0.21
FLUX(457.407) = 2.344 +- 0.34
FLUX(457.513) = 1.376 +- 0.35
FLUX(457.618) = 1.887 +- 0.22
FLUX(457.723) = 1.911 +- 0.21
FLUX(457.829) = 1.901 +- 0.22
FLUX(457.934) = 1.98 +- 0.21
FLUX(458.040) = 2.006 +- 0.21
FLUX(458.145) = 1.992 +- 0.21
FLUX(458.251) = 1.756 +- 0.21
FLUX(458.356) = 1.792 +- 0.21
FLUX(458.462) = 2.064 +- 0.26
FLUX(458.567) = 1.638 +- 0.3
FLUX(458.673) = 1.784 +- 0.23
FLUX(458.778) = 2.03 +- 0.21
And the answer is 0.22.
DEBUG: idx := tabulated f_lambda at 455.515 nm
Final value 1.916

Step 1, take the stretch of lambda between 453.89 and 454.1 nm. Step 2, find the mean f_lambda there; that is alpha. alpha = 1.78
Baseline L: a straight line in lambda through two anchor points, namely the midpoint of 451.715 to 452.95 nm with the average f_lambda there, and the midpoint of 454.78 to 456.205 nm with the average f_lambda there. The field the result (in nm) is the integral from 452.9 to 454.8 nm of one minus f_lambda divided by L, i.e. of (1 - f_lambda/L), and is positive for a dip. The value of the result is 0.02 nm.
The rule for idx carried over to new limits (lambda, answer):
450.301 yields 1.818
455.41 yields 1.871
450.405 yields 2.134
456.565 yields 1.639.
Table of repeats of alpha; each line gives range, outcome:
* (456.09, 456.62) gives 1.85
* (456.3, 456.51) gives 1.85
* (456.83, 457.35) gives 2.13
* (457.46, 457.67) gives 1.63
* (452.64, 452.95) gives 1.77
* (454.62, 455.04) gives 1.92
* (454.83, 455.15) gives 1.67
